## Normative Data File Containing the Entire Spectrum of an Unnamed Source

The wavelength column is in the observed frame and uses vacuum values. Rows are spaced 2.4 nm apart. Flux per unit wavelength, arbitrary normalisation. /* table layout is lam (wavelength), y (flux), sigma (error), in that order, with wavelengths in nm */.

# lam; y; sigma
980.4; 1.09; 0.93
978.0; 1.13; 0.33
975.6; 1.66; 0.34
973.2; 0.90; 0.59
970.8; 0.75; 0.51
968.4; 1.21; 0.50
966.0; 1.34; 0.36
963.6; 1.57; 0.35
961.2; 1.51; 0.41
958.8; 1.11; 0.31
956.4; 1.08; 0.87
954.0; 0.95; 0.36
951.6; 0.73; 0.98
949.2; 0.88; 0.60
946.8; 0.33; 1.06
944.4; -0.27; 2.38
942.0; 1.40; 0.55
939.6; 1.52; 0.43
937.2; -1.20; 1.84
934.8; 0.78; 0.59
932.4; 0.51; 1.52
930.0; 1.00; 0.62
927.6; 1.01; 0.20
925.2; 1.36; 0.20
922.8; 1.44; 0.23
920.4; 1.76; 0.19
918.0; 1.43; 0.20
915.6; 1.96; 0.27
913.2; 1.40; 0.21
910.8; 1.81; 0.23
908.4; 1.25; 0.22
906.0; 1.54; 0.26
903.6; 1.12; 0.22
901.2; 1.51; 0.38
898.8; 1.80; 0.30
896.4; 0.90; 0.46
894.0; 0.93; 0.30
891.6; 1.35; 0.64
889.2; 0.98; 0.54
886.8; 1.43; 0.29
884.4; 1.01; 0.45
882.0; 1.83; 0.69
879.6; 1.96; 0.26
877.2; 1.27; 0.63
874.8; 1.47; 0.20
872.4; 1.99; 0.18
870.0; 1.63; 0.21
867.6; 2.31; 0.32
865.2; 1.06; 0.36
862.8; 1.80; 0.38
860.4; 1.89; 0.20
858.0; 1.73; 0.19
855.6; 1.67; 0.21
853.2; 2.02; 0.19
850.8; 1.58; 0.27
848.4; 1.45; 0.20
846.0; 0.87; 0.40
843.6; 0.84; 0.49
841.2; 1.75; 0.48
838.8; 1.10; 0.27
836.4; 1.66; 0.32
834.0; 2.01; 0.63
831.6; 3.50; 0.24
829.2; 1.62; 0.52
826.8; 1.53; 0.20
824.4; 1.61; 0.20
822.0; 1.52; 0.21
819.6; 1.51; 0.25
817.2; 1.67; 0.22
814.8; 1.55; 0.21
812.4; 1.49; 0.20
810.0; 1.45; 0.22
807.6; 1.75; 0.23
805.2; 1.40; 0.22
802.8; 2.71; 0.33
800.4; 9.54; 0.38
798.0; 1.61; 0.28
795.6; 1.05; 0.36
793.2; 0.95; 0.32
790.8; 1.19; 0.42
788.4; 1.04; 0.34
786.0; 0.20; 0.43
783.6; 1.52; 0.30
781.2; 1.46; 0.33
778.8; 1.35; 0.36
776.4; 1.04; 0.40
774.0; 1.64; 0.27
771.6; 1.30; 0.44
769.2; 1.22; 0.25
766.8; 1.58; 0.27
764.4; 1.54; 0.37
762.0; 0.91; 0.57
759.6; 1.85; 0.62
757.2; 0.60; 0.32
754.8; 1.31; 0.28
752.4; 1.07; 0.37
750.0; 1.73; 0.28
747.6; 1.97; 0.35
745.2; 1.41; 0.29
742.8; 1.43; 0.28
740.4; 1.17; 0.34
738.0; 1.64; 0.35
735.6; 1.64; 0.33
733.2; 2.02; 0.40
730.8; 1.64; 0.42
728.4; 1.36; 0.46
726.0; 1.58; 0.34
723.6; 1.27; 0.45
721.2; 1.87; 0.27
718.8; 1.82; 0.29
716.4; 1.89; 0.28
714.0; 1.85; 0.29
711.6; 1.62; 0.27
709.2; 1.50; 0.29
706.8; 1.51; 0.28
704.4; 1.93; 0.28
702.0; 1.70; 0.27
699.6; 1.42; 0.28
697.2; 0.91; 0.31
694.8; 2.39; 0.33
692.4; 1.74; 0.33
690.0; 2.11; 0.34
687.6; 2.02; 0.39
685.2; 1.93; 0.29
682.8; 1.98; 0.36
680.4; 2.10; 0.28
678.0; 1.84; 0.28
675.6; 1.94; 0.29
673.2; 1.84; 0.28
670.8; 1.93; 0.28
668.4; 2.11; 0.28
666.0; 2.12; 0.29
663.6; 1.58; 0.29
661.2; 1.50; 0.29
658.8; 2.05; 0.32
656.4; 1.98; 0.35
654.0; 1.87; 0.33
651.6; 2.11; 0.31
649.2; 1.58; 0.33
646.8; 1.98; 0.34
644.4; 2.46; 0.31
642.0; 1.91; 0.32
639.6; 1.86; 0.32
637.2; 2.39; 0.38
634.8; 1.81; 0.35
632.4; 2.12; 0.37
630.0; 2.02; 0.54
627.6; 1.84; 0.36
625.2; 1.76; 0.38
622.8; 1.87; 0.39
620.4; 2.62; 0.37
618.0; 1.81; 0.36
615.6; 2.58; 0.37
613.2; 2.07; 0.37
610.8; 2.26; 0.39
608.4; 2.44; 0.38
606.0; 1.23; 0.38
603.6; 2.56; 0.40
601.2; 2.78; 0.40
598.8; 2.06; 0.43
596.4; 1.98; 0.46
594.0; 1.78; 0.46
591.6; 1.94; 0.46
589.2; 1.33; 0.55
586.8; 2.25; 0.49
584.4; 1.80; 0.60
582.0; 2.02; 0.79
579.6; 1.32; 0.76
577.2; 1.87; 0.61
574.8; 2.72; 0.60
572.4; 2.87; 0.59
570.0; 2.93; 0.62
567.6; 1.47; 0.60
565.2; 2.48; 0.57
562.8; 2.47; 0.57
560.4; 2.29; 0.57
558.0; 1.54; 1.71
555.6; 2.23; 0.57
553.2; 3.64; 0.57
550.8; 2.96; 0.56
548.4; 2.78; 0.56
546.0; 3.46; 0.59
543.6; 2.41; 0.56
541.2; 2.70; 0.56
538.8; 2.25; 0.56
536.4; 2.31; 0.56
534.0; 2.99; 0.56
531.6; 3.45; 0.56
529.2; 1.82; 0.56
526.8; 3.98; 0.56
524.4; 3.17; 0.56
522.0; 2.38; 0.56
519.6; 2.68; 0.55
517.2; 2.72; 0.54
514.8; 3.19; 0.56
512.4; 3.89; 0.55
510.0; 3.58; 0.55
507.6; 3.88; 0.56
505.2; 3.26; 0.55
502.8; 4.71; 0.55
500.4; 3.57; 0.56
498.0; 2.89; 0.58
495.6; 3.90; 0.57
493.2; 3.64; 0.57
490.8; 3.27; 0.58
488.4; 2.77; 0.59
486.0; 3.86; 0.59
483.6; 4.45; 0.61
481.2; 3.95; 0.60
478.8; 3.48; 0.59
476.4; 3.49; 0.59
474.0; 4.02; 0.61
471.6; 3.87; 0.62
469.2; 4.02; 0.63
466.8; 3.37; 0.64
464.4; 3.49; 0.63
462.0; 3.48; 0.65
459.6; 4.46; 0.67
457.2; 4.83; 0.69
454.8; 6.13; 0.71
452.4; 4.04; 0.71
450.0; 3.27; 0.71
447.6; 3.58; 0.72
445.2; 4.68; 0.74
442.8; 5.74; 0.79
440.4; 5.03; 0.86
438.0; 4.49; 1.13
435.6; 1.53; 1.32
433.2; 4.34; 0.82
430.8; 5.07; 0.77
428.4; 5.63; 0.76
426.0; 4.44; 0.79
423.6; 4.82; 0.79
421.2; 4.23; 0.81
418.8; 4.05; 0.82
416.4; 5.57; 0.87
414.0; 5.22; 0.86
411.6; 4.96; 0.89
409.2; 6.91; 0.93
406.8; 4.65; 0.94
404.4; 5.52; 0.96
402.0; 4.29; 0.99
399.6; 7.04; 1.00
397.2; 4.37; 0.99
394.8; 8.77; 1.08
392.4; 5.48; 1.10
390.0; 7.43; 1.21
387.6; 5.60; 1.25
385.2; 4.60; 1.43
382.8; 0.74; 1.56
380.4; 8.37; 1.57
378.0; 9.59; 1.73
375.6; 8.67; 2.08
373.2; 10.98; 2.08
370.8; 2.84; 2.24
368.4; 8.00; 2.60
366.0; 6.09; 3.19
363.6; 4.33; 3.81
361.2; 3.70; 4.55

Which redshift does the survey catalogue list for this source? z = 1.149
